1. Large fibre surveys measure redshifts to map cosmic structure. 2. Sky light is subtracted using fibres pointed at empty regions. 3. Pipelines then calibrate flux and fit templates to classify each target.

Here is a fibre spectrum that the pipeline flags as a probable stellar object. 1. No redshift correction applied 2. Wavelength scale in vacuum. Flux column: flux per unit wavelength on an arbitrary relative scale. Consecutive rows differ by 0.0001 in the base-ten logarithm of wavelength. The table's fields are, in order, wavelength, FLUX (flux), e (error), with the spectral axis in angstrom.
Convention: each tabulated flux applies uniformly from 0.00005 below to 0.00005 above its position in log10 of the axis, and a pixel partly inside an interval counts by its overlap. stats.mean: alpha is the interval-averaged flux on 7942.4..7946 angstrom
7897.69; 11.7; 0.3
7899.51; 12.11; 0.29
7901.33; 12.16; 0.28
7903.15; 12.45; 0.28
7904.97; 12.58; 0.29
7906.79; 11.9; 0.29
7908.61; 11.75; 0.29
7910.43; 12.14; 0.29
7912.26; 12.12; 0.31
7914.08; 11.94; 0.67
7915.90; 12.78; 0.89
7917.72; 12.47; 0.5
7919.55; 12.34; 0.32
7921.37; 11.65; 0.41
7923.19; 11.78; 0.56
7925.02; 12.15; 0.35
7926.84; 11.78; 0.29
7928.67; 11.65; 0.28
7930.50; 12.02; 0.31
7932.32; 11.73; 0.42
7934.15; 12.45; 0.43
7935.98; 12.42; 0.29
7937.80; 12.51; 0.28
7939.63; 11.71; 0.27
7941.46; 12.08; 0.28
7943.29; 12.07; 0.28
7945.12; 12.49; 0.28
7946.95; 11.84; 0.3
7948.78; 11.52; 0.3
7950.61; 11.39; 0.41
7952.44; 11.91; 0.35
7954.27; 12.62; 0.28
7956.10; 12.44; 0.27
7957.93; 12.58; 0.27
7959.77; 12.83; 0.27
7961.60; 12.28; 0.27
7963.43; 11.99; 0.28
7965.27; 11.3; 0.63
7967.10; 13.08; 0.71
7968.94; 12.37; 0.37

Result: 12.3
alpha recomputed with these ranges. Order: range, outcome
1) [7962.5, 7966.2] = 11.7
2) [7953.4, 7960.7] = 12.6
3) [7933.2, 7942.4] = 12.2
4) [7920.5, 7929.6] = 11.8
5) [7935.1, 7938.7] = 12.5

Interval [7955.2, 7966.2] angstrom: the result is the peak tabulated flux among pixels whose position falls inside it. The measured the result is 12.83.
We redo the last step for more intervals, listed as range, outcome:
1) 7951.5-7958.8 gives 12.62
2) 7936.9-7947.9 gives 12.51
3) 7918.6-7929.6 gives 12.34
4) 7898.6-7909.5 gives 12.58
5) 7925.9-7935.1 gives 12.45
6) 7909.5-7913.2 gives 12.14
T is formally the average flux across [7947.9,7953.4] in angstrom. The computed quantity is 11.6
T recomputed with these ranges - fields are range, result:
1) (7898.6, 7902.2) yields 12.1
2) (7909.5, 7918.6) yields 12.3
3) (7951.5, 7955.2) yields 12.3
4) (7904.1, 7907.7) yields 12.2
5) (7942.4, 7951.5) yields 11.9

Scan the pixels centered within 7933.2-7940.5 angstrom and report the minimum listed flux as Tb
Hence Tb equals 11.71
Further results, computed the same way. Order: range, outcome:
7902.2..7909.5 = 11.75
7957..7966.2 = 11.3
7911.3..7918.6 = 11.94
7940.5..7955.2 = 11.39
